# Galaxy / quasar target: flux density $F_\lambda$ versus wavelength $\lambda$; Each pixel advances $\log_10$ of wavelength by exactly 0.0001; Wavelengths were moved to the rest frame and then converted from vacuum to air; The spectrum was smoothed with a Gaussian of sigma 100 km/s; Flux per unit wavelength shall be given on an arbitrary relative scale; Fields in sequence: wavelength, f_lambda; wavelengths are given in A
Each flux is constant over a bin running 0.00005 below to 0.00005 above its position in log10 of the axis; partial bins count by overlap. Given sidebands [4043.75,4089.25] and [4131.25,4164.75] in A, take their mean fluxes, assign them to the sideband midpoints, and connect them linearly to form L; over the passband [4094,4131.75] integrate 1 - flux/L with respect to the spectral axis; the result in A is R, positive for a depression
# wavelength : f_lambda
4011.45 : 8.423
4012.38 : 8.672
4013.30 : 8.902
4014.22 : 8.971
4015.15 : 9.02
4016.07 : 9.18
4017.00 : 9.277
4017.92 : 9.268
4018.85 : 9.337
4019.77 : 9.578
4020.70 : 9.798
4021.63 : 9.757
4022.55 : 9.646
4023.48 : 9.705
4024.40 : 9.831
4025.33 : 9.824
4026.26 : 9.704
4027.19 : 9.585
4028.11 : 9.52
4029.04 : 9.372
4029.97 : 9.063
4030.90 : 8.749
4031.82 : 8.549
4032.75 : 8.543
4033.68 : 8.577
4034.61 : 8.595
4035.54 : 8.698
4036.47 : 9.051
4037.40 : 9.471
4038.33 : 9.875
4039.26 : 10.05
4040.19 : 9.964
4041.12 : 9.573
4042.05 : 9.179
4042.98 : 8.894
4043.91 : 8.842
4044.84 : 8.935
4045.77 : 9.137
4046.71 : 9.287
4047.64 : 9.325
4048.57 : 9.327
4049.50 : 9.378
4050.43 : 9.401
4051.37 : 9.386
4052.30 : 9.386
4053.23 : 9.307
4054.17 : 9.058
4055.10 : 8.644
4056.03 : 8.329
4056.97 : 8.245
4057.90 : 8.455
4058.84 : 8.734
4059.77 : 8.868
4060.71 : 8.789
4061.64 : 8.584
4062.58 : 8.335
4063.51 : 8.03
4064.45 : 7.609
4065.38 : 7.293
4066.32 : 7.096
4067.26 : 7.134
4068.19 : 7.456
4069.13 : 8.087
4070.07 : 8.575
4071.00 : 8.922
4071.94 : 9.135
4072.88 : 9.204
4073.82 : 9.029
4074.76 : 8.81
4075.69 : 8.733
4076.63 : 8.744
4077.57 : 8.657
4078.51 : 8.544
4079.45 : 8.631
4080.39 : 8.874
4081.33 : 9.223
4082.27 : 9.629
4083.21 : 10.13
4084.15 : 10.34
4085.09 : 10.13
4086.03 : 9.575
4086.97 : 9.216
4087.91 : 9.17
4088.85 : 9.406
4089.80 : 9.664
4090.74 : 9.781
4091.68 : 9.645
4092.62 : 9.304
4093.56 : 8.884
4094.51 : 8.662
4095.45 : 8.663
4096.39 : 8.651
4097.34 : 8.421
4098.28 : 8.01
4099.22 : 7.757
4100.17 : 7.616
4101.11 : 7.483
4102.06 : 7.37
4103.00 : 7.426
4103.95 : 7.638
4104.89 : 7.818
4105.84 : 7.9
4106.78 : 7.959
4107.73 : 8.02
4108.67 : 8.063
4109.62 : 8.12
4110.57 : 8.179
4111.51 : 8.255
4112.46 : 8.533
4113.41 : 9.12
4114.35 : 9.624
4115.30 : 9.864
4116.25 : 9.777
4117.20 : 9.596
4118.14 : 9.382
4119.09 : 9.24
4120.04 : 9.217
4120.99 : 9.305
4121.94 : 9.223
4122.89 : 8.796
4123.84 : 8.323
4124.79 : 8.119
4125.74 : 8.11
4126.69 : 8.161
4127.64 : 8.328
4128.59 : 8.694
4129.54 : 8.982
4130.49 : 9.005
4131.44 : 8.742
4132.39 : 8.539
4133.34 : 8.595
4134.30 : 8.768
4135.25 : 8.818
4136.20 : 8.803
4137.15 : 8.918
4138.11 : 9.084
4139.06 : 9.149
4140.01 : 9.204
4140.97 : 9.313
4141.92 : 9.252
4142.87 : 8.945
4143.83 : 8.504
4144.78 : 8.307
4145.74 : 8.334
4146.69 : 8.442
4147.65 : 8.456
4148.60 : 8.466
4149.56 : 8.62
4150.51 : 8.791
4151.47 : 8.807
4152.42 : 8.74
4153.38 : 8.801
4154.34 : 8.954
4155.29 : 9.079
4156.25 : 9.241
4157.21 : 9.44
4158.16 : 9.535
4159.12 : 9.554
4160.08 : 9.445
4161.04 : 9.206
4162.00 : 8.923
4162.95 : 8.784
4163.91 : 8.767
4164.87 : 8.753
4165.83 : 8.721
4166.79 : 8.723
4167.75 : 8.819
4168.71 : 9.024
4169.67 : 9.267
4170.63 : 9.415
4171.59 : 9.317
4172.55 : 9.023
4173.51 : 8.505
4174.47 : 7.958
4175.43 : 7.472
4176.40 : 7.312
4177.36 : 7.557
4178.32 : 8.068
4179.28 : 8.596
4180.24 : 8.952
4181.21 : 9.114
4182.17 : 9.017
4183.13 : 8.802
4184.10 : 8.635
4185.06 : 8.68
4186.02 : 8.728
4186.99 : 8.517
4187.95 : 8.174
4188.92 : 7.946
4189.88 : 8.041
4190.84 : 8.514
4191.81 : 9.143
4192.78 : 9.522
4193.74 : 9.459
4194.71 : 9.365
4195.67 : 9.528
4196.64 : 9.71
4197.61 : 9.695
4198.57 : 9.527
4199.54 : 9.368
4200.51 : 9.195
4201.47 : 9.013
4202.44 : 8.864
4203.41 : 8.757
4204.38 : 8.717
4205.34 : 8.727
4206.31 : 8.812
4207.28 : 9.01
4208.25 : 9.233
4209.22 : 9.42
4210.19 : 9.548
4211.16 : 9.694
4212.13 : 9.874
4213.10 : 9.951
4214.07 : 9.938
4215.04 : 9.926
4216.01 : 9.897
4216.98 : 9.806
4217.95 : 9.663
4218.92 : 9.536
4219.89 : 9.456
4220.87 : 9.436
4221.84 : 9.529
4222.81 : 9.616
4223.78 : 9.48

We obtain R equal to 1.6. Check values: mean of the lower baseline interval 8.84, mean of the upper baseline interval 8.9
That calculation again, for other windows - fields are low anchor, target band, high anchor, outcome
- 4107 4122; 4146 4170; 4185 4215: 0.31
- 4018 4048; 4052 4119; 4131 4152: 2.80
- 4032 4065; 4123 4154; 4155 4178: 0.55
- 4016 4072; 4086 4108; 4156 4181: 1.00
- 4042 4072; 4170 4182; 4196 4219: 1.01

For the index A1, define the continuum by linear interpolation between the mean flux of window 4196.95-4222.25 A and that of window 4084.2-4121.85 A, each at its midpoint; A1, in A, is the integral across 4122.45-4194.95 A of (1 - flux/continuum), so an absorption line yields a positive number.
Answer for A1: 2.8 A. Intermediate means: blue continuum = 8.75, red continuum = 9.41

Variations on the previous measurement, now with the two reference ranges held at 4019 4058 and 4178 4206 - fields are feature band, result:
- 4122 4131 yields 0.51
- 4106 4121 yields 0.37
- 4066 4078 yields 0.94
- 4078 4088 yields -0.29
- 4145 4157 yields 0.35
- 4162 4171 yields 0.06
